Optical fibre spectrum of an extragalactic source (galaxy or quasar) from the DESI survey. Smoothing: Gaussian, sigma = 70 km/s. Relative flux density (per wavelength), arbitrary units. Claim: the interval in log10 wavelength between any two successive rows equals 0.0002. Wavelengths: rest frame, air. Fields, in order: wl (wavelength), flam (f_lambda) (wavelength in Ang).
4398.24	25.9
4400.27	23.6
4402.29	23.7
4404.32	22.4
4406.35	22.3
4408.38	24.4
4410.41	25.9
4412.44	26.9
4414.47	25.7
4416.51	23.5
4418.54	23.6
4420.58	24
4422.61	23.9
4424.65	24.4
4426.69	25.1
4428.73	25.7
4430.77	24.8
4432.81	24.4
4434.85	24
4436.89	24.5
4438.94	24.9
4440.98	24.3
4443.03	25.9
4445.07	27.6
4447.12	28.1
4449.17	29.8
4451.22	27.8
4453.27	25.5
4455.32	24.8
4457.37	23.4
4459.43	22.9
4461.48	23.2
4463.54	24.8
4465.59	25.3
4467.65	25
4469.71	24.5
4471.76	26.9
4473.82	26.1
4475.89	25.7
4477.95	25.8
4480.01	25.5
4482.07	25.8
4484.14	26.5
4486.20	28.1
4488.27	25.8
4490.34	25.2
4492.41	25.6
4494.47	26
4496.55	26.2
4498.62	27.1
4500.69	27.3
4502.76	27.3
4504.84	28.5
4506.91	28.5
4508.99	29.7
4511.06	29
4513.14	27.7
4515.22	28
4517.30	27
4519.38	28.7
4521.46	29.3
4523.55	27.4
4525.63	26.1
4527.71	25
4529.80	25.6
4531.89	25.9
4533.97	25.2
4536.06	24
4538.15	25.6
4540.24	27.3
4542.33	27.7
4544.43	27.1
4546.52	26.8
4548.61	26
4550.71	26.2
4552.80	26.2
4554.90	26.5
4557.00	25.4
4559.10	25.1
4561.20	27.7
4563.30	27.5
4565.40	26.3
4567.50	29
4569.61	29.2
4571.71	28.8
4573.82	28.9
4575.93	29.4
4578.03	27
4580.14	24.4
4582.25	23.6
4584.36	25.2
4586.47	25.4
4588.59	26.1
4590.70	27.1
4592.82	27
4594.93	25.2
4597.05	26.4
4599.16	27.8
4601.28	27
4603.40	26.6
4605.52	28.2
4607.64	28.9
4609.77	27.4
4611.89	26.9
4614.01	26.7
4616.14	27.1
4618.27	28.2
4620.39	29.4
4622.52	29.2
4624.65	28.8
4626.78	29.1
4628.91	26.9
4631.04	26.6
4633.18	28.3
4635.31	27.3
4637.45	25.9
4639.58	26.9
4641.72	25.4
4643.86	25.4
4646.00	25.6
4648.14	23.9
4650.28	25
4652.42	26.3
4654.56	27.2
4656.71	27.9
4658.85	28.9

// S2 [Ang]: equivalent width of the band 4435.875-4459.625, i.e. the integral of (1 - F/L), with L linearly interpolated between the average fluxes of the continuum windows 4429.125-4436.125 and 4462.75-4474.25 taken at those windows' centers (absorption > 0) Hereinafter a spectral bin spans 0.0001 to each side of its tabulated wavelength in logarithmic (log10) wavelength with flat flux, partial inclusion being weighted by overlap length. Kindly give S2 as -0.93 Ang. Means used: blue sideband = 24.5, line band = 25.9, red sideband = 25.4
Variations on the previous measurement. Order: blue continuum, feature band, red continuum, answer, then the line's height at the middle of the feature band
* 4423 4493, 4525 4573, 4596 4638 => 0.35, 26.7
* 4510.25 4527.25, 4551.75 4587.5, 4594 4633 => 1.14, 27.7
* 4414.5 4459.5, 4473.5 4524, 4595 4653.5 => -2.58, 25.8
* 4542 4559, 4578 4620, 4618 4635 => 1.44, 27.6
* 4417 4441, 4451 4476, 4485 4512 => 0.86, 25.8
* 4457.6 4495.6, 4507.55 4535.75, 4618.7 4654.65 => -1.48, 25.9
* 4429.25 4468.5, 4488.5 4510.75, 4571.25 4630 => -1.02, 26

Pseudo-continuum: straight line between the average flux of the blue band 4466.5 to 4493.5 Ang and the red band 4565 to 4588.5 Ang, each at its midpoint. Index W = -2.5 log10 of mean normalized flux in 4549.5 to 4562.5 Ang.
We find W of 0.02 mag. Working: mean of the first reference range 25.9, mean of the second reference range 27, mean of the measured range 26.2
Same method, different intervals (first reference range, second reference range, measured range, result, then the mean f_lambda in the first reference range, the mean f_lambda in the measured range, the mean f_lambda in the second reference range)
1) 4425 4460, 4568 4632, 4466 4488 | -0.002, 25.5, 26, 27.3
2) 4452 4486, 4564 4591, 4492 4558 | -0.032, 25.2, 26.9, 27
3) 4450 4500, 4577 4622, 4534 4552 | -0.001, 25.6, 26.3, 26.8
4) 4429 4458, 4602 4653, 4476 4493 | 0.000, 25.7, 26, 27.1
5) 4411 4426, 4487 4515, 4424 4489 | 0.012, 24.6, 25.5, 27.3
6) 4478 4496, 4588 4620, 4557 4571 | -0.022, 26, 27.4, 27.2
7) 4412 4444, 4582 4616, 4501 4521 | -0.105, 24.7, 28.3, 26.7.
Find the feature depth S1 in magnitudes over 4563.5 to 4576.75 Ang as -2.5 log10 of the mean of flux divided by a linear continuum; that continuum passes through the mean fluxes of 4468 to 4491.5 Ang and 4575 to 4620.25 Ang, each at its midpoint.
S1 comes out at -0.075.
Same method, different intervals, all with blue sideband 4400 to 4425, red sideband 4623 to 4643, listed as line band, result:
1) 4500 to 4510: -0.11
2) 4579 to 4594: 0.05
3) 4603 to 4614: -0.03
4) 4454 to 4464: 0.05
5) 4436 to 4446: -0.04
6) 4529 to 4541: 0.01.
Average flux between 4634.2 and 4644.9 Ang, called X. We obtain 26.2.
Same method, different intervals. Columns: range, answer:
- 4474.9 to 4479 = 25.8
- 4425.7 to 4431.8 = 25.2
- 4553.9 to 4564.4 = 26.4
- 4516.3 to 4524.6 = 28.1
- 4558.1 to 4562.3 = 26.4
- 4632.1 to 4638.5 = 27.1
